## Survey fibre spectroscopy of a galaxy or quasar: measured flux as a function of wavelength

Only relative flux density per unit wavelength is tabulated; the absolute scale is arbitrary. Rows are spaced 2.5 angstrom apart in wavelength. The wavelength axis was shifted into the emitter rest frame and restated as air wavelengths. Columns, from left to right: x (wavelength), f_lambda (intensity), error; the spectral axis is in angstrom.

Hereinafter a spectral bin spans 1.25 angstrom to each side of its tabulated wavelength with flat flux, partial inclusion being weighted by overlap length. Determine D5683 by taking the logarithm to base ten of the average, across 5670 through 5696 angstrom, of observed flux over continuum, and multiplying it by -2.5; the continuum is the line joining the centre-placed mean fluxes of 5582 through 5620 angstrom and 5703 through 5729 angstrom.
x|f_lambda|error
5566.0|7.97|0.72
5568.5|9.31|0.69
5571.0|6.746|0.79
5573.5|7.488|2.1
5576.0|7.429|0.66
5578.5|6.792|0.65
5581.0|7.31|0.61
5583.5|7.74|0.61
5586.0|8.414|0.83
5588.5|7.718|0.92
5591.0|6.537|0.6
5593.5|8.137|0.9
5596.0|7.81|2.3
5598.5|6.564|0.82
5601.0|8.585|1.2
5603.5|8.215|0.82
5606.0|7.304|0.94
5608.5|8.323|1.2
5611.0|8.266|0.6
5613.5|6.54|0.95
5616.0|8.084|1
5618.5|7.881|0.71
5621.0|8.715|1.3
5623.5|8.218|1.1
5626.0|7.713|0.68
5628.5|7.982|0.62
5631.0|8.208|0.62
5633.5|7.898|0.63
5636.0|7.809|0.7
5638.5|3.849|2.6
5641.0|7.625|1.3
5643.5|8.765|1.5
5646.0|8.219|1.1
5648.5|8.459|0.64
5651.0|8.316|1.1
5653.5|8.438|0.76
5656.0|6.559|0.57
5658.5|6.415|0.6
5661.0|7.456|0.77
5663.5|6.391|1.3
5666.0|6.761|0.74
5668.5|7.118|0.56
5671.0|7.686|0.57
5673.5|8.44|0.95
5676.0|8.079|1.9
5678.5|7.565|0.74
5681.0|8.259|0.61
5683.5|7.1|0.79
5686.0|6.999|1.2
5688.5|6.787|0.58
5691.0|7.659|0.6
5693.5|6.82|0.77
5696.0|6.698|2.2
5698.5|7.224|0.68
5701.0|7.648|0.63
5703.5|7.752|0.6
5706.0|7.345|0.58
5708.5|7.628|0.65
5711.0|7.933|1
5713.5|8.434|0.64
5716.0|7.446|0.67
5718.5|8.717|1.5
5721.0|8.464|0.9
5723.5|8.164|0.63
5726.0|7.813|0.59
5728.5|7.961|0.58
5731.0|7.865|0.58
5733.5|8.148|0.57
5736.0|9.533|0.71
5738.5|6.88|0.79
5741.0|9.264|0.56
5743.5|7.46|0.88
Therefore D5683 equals 0.06 mag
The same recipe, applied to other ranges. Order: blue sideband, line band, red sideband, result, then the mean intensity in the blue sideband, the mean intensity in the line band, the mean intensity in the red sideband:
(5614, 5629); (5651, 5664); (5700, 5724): 0.11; 8.03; 7.21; 7.95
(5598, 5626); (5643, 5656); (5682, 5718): -0.07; 7.91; 8.24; 7.42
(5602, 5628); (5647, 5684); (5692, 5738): 0.05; 7.93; 7.55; 7.85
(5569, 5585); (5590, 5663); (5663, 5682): -0.03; 7.37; 7.68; 7.57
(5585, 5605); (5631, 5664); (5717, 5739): 0.07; 7.73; 7.45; 8.21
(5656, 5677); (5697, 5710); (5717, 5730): 0.05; 7.24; 7.51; 8.2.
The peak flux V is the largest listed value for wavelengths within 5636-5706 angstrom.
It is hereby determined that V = 8.765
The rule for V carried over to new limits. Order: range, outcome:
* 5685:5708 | 7.752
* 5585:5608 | 8.585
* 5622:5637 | 8.218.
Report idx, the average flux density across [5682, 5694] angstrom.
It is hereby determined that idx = 7.11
